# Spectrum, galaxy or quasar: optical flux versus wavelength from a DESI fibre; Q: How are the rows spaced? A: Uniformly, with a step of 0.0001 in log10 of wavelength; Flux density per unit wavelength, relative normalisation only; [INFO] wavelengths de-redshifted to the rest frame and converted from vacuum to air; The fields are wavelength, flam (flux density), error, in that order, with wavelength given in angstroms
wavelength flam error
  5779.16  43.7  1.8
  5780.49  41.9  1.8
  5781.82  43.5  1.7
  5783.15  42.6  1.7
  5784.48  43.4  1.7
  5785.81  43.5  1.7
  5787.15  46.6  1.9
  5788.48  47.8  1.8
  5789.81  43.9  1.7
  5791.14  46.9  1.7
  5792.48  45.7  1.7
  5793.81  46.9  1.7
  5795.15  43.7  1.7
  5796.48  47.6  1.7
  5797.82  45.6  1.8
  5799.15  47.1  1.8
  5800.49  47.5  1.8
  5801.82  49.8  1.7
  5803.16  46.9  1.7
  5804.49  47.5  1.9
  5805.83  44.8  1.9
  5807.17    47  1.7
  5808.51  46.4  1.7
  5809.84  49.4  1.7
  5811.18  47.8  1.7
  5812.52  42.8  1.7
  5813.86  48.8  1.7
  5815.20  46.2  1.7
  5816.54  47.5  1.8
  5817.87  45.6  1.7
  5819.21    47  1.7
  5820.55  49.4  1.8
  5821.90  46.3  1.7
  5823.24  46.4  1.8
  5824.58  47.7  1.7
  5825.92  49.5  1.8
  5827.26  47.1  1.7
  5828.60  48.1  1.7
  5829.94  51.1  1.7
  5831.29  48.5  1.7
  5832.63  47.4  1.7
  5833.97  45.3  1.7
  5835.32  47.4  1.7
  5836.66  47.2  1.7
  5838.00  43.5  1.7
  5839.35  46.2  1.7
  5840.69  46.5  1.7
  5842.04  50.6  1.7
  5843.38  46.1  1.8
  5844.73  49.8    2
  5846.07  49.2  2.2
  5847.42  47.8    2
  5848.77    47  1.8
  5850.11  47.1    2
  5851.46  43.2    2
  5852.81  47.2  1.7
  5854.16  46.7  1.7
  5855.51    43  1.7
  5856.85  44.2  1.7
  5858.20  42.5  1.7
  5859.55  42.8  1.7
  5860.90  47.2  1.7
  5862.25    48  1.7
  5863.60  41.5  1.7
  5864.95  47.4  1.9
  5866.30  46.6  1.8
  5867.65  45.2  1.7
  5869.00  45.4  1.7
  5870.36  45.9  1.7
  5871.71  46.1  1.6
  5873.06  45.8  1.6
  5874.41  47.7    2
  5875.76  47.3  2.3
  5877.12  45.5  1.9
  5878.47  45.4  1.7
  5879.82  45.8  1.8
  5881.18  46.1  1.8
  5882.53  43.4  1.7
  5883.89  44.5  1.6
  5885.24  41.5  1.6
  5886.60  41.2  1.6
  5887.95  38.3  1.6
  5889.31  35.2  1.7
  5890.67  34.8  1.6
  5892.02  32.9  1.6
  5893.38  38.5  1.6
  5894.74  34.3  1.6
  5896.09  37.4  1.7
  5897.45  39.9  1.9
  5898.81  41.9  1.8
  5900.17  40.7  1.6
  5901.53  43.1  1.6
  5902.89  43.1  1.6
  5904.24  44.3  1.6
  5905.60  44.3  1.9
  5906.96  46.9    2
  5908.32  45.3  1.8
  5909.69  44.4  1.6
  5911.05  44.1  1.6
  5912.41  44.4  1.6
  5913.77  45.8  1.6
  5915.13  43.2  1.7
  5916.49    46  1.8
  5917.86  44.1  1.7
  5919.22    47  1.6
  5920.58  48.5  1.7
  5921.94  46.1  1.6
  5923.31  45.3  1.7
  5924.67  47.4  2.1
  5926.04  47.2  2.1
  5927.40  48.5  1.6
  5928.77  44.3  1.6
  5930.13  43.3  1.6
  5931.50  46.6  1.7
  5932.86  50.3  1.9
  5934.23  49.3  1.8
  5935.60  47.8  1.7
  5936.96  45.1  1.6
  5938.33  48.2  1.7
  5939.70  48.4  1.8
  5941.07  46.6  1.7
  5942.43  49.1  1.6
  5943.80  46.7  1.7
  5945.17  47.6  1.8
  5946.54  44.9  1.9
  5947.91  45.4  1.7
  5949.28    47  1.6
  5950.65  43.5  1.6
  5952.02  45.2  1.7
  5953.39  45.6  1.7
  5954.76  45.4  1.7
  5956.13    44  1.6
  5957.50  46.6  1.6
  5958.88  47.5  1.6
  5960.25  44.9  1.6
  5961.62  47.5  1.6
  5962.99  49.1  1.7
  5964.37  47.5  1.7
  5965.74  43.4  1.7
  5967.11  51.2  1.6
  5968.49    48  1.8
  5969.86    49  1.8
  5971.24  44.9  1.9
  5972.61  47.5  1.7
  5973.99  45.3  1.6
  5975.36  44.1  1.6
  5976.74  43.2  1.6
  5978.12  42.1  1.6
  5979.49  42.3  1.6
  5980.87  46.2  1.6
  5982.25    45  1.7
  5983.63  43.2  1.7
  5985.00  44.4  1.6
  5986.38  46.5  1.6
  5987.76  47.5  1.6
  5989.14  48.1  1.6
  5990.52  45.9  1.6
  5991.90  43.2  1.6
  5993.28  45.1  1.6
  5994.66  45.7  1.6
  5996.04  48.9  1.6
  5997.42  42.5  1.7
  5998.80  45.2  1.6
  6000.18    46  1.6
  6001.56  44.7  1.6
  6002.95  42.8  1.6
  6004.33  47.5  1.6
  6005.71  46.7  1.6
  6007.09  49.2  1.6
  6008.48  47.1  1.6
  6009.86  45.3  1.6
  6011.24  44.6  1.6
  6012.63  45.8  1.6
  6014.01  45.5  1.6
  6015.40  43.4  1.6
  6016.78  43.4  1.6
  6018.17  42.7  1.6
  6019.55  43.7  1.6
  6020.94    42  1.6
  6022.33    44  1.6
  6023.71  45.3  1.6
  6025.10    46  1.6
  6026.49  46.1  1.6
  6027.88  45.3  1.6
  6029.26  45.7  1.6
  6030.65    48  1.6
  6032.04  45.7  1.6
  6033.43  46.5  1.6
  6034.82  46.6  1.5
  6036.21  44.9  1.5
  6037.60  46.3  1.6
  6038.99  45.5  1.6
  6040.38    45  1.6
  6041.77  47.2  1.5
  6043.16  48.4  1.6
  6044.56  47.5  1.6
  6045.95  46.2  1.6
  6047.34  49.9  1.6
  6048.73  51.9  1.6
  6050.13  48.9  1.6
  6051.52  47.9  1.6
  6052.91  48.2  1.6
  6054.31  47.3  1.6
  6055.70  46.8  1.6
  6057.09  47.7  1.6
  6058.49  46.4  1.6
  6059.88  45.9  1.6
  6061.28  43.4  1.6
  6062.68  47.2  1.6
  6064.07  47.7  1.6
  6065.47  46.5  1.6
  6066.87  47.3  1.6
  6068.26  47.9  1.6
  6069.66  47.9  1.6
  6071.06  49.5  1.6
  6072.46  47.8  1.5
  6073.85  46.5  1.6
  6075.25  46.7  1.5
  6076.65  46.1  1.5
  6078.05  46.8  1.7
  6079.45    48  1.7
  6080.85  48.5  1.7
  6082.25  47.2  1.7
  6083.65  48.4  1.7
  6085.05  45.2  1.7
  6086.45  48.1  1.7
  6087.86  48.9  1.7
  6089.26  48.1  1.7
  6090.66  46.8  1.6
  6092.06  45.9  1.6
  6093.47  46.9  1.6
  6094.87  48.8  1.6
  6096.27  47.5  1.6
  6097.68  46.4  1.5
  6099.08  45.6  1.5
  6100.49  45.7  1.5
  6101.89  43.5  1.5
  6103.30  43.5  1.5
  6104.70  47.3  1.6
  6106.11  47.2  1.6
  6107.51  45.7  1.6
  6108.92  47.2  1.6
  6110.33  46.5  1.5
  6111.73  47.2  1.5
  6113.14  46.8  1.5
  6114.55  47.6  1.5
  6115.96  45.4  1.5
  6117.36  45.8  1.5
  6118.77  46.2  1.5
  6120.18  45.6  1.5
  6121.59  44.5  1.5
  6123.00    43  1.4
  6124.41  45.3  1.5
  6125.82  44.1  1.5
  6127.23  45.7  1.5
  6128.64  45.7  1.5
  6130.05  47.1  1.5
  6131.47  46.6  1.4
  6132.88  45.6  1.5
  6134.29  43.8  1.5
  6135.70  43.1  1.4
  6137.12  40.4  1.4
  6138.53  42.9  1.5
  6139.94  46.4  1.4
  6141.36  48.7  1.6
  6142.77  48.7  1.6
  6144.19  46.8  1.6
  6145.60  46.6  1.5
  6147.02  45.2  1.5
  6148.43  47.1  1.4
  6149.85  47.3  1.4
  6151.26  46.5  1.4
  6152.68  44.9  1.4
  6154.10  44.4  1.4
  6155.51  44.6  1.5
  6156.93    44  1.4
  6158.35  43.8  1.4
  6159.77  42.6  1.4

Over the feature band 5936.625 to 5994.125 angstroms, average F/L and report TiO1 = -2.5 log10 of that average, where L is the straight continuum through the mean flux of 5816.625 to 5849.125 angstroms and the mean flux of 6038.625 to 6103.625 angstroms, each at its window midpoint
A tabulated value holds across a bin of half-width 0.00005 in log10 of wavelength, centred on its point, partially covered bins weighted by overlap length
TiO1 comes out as 0.03 mag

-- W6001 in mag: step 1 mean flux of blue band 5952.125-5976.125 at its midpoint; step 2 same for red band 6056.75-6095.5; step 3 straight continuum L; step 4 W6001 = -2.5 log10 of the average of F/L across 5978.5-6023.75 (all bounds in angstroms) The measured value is 0.04 mag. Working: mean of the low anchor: 46.5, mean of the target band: 45.1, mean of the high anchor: 47.2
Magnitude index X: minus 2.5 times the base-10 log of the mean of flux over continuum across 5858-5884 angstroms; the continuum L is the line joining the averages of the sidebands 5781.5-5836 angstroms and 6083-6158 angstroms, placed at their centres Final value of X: 0.023 mag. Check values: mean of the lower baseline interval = 46.7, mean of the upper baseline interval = 46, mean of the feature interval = 45.6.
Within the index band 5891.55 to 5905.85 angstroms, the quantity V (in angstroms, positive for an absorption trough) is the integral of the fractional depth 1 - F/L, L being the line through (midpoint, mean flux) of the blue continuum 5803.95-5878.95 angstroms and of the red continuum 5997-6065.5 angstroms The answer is 2.0 angstroms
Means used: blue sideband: 46.6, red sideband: 46.1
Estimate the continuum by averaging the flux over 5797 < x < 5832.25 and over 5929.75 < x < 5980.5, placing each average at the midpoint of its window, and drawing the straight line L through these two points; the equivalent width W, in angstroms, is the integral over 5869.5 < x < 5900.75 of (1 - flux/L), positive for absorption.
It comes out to 3.4 angstroms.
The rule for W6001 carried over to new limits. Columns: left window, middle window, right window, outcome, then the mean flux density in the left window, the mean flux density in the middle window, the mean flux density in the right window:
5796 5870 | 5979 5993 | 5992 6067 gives 0.024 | 46.7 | 45.2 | 46.1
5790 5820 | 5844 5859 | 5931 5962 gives 0.014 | 46.7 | 46.1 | 46.7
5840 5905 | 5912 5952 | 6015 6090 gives -0.040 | 43.9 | 46.5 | 46.7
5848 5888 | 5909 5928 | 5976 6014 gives -0.015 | 45.1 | 45.8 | 45.4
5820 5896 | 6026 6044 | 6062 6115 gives 0.007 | 45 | 46.2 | 47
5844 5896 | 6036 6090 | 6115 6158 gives -0.055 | 43.9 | 47.3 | 45.4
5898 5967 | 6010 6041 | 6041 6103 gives 0.040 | 45.9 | 45.1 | 47.3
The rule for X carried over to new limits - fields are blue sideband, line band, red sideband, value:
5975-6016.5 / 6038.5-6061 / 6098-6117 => -0.04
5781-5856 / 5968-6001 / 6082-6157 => 0.02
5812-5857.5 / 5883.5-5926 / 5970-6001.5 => 0.09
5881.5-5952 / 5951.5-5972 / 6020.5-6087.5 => -0.04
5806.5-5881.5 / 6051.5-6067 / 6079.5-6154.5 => -0.01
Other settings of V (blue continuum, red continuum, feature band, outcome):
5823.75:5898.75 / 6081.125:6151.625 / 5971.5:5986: 0.31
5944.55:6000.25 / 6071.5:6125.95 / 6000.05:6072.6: -0.33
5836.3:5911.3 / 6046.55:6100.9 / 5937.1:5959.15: -0.50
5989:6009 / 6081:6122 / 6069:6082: -0.32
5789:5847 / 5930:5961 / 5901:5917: 0.73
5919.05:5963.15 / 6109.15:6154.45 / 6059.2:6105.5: -0.96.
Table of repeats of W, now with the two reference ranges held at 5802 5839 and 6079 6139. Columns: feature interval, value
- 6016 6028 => 0.6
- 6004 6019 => 0.3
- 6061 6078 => -0.3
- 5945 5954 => 0.2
